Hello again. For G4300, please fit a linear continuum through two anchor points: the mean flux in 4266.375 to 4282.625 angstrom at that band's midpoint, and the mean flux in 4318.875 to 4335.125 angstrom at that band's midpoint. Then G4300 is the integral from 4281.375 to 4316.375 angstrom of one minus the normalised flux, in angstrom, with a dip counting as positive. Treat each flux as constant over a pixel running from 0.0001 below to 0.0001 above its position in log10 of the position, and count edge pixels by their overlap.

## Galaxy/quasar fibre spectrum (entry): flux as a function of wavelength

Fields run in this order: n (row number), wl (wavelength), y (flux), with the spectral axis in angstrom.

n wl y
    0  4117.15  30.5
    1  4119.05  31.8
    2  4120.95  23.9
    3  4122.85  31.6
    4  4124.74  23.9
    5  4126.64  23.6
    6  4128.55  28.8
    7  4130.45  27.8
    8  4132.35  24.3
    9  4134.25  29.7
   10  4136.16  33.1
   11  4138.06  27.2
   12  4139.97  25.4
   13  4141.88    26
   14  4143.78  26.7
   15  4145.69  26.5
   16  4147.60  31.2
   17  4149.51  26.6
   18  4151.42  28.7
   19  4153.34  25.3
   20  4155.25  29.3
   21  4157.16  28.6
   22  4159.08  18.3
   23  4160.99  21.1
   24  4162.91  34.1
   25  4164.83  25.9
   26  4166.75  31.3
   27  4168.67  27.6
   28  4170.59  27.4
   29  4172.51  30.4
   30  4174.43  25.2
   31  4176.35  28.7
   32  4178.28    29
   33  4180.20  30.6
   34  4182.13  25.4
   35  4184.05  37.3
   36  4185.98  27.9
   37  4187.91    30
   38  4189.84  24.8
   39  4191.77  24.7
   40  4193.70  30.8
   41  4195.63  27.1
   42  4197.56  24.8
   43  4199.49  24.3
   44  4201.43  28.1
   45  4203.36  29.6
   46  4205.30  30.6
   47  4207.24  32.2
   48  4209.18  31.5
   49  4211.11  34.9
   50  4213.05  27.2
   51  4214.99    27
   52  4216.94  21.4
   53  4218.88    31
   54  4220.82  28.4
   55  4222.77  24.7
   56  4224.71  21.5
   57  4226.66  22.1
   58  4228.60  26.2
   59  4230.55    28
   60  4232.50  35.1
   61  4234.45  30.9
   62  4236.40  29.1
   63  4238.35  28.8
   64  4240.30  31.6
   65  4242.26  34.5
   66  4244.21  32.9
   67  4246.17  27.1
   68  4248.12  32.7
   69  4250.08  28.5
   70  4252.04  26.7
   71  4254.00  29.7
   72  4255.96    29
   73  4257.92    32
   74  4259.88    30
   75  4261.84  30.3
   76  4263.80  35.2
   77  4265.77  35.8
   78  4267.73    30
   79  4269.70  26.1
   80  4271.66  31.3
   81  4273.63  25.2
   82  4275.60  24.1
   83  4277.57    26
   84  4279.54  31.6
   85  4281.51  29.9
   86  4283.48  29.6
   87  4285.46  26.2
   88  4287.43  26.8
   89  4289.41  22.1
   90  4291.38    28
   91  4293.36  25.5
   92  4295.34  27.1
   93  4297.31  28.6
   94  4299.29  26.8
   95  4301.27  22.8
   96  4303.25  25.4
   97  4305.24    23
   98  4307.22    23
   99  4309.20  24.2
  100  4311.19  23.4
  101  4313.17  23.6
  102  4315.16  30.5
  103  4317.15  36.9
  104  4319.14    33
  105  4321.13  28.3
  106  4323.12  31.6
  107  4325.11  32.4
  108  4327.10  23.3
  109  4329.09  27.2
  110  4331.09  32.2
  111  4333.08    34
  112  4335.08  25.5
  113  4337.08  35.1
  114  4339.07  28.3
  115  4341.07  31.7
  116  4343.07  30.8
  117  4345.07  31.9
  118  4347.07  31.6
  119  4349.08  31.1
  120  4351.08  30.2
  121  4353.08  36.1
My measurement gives 3.7 angstrom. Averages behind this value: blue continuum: 28.2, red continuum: 29.8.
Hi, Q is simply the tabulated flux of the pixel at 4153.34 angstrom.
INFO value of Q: 25.3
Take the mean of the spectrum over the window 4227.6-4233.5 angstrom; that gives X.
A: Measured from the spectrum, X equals 29.7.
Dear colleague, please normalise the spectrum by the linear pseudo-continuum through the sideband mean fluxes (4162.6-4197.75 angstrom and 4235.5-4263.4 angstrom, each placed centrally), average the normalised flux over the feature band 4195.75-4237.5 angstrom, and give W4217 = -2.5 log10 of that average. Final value 0.06 mag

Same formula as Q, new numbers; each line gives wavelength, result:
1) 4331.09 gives 32.2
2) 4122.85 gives 31.6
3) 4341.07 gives 31.7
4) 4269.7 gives 26.1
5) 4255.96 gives 29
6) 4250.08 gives 28.5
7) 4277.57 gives 26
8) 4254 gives 29.7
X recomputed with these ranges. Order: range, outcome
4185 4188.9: 28.9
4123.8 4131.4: 26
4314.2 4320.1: 33.5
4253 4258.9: 30.2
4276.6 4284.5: 29.3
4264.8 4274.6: 29.7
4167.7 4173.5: 28.5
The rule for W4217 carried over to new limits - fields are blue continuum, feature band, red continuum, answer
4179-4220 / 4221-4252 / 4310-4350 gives 0.01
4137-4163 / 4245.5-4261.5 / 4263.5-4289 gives -0.05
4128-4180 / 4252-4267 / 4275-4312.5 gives -0.19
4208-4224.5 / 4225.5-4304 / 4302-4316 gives -0.10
